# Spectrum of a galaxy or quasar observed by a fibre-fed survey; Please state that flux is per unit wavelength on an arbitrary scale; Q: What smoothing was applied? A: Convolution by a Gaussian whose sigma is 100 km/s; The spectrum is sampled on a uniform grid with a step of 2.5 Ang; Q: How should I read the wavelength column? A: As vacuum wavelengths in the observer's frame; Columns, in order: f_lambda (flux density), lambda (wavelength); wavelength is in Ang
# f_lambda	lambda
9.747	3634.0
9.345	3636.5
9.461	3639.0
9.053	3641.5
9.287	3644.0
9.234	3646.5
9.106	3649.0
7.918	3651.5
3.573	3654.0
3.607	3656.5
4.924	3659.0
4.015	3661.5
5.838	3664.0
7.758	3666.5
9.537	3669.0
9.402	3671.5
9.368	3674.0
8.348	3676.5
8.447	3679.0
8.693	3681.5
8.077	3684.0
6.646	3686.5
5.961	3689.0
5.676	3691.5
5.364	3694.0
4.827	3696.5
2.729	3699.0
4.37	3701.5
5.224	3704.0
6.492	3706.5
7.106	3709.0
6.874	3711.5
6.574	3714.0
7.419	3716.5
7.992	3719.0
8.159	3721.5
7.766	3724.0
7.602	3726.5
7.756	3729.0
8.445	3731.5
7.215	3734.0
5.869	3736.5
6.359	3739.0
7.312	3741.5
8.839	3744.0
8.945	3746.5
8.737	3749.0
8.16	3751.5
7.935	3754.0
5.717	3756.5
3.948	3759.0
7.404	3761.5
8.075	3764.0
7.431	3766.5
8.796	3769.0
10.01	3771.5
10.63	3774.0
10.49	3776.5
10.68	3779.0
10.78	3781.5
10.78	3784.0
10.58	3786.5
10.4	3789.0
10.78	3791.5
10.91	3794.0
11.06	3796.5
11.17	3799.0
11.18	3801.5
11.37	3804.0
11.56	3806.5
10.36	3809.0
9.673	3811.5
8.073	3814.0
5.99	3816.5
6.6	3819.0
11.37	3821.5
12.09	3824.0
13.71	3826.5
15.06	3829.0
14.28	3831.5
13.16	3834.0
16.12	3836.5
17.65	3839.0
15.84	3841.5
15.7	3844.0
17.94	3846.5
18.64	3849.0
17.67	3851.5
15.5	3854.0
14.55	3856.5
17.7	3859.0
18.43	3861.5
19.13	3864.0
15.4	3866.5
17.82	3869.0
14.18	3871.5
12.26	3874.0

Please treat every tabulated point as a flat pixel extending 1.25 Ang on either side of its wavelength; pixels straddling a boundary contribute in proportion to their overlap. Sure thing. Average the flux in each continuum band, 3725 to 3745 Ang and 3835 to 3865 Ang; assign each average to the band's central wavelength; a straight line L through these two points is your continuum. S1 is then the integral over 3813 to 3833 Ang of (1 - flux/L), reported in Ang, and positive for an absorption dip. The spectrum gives 5.3 Ang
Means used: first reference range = 7.41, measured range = 11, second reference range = 17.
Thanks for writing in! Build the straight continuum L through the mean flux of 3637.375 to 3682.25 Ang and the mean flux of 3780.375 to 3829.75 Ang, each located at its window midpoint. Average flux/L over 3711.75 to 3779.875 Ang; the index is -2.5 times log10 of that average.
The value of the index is 0.19 mag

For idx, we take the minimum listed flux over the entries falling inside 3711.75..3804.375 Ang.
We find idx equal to 3.948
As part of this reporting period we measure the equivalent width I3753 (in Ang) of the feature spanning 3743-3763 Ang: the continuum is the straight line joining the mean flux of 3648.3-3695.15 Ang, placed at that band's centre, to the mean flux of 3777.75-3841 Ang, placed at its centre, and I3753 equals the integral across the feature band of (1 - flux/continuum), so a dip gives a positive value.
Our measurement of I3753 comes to 4.4 Ang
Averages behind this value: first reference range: 6.94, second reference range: 11.5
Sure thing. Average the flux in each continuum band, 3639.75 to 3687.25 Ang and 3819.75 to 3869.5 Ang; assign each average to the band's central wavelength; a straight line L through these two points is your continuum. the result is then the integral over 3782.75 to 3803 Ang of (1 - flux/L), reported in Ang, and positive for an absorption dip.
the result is 3.85 Ang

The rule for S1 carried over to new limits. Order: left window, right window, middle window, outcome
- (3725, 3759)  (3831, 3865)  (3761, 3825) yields 9.59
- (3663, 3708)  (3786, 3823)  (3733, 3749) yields 1.58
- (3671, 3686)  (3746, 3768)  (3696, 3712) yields 5.55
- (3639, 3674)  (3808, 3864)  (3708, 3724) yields 3.64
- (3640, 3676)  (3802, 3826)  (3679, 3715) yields 8.34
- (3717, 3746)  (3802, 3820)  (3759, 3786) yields -2.63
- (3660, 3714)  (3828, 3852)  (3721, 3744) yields 4.94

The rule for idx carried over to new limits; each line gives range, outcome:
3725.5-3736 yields 7.215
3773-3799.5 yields 10.4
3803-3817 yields 5.99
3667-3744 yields 2.729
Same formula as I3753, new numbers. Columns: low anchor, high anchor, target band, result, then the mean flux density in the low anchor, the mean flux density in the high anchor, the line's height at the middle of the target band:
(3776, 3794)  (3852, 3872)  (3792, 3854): 4.29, 10.7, 16.7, 13.7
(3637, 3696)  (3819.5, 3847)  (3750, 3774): 7.95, 7.35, 14.5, 11.4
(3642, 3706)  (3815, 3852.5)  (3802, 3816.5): 3.38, 6.74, 14.1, 12.9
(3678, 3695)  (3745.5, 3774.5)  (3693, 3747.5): 4.79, 6.98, 7.91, 7.41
